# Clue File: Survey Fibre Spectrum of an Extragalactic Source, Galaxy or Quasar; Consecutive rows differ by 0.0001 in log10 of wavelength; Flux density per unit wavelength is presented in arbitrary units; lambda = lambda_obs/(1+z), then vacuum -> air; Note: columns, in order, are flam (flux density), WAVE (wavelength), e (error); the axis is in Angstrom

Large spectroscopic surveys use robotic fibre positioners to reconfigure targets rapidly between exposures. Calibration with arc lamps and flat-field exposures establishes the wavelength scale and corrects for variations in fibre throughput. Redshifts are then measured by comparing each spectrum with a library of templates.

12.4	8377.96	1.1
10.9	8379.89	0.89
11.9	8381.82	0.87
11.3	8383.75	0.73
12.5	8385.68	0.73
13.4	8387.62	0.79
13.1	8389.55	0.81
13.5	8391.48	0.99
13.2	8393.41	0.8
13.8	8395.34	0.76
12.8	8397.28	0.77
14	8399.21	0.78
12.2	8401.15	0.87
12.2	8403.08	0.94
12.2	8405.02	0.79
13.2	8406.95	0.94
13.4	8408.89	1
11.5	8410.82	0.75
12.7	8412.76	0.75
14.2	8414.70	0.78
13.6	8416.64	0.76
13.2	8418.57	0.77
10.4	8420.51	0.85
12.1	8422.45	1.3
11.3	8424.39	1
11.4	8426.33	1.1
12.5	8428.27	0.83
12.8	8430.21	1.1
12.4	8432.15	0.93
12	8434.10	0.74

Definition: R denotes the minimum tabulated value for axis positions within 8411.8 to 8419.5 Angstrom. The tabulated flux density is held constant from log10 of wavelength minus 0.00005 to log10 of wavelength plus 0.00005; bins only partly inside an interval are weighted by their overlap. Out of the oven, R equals 12.7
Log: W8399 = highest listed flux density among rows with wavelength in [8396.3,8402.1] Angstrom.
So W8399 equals 14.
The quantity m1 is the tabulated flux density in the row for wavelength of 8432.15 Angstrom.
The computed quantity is 12.4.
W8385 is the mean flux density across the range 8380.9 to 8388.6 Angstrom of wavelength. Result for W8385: 12.3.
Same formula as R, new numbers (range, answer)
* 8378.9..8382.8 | 10.9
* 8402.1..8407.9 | 12.2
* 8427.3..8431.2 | 12.5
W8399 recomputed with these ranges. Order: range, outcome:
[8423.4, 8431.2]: 12.8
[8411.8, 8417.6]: 14.2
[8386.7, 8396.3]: 13.8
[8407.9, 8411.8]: 13.4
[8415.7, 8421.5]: 13.6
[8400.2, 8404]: 12.2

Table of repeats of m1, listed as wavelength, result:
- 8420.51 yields 10.4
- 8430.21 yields 12.8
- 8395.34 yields 13.8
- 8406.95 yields 13.2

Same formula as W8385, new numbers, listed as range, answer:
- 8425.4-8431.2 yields 12.2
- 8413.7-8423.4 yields 12.7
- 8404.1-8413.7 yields 12.6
